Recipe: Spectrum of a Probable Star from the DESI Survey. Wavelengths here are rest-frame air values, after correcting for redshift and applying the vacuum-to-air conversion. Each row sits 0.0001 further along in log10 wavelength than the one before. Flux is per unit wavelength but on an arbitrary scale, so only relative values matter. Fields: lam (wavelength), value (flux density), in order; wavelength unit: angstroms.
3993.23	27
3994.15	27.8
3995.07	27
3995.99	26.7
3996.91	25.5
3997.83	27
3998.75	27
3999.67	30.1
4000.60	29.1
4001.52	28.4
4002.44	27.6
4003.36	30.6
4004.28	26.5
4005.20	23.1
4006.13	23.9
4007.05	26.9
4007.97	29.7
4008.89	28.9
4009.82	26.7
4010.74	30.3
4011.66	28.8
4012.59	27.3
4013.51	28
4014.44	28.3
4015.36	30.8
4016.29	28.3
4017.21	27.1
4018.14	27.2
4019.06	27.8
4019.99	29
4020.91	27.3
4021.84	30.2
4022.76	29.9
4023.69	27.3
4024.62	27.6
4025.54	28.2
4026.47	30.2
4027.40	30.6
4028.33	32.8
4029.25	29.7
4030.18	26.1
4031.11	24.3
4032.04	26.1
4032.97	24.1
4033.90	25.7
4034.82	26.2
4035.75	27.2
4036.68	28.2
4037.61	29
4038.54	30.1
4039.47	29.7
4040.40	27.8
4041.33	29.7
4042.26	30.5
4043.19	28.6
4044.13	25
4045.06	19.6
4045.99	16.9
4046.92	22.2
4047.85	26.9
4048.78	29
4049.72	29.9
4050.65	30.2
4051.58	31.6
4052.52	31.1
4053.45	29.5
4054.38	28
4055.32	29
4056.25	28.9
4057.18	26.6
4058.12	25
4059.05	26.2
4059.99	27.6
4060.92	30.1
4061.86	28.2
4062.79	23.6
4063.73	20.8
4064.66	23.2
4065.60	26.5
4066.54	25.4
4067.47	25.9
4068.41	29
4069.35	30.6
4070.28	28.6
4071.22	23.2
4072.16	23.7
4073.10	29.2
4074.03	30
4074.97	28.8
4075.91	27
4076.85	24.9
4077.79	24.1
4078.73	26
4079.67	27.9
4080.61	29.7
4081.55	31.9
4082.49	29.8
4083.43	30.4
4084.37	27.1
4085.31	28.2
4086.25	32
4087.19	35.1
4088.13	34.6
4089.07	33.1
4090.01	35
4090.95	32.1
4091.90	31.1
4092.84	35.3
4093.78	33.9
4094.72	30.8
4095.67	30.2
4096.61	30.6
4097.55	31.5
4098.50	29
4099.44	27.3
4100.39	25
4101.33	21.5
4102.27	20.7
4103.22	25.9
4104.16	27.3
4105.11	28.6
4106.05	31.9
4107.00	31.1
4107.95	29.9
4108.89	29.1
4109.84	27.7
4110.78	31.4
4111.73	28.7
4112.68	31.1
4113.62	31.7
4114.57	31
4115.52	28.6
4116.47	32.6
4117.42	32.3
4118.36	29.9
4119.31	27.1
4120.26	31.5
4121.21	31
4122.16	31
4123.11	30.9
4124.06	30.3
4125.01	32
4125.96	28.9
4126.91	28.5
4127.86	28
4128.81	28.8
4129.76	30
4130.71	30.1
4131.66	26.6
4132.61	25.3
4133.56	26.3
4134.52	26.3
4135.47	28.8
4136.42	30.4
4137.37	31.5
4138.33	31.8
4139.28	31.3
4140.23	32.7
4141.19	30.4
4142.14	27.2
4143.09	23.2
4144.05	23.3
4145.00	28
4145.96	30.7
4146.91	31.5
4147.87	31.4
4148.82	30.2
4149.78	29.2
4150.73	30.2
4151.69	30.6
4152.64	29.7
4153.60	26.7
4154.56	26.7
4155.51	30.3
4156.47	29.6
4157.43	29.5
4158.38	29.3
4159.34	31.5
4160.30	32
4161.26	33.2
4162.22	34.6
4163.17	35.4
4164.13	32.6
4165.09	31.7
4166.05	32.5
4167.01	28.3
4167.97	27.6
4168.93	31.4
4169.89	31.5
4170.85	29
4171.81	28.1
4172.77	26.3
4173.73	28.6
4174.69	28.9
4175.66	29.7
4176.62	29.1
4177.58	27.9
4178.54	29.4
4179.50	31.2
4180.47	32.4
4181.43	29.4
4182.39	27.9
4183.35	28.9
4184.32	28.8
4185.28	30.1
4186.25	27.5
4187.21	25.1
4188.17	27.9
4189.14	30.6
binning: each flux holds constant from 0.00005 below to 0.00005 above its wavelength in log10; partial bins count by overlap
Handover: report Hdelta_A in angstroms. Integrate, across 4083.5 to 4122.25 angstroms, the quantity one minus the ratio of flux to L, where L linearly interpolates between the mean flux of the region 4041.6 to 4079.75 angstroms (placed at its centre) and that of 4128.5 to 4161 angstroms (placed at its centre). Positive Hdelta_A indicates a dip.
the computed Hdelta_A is -2.9 angstroms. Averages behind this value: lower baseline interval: 26.8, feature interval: 30.1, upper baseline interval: 29.2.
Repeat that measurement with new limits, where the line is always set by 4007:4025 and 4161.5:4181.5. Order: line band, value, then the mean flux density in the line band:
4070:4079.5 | 0.8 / 26.5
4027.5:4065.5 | 2.2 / 27.1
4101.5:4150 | 0.8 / 29.2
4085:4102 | -0.8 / 30.8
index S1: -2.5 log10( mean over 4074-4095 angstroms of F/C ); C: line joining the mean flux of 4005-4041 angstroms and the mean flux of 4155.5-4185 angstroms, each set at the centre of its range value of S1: -0.05 mag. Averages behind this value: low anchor 28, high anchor 30.2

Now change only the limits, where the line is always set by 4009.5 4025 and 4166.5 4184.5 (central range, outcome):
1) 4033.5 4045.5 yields 0.04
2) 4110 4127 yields -0.06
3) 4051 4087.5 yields 0.03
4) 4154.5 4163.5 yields -0.08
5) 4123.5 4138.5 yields 0.00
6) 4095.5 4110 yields 0.03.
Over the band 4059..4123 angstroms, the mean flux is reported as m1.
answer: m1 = 28.9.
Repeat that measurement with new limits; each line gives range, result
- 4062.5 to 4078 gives 26.2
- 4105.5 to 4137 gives 29.7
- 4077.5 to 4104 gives 29.7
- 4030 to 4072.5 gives 26.9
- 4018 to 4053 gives 27.7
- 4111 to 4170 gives 29.9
